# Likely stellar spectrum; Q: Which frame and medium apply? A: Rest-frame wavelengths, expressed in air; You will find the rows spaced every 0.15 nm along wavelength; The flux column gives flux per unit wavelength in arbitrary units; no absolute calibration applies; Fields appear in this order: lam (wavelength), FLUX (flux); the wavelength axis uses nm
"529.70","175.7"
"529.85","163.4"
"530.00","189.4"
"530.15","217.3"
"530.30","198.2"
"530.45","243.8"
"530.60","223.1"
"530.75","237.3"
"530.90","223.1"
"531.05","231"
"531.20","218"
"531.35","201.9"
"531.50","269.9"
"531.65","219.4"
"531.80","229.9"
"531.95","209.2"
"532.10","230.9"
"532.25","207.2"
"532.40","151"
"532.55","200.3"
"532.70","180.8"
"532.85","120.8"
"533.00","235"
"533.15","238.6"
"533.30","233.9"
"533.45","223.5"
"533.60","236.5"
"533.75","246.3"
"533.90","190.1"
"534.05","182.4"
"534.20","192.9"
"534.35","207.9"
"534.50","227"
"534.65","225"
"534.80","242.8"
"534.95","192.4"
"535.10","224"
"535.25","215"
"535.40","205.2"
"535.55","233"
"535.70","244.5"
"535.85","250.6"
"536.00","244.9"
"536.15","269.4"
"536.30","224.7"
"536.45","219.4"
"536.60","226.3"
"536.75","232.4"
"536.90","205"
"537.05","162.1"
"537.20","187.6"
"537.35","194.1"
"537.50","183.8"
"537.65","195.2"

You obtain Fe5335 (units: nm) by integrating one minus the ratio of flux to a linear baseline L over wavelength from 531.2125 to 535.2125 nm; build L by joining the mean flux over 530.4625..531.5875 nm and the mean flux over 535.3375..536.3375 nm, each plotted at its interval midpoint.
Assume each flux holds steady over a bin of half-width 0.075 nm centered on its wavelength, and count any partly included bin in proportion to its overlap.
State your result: 0.38 nm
